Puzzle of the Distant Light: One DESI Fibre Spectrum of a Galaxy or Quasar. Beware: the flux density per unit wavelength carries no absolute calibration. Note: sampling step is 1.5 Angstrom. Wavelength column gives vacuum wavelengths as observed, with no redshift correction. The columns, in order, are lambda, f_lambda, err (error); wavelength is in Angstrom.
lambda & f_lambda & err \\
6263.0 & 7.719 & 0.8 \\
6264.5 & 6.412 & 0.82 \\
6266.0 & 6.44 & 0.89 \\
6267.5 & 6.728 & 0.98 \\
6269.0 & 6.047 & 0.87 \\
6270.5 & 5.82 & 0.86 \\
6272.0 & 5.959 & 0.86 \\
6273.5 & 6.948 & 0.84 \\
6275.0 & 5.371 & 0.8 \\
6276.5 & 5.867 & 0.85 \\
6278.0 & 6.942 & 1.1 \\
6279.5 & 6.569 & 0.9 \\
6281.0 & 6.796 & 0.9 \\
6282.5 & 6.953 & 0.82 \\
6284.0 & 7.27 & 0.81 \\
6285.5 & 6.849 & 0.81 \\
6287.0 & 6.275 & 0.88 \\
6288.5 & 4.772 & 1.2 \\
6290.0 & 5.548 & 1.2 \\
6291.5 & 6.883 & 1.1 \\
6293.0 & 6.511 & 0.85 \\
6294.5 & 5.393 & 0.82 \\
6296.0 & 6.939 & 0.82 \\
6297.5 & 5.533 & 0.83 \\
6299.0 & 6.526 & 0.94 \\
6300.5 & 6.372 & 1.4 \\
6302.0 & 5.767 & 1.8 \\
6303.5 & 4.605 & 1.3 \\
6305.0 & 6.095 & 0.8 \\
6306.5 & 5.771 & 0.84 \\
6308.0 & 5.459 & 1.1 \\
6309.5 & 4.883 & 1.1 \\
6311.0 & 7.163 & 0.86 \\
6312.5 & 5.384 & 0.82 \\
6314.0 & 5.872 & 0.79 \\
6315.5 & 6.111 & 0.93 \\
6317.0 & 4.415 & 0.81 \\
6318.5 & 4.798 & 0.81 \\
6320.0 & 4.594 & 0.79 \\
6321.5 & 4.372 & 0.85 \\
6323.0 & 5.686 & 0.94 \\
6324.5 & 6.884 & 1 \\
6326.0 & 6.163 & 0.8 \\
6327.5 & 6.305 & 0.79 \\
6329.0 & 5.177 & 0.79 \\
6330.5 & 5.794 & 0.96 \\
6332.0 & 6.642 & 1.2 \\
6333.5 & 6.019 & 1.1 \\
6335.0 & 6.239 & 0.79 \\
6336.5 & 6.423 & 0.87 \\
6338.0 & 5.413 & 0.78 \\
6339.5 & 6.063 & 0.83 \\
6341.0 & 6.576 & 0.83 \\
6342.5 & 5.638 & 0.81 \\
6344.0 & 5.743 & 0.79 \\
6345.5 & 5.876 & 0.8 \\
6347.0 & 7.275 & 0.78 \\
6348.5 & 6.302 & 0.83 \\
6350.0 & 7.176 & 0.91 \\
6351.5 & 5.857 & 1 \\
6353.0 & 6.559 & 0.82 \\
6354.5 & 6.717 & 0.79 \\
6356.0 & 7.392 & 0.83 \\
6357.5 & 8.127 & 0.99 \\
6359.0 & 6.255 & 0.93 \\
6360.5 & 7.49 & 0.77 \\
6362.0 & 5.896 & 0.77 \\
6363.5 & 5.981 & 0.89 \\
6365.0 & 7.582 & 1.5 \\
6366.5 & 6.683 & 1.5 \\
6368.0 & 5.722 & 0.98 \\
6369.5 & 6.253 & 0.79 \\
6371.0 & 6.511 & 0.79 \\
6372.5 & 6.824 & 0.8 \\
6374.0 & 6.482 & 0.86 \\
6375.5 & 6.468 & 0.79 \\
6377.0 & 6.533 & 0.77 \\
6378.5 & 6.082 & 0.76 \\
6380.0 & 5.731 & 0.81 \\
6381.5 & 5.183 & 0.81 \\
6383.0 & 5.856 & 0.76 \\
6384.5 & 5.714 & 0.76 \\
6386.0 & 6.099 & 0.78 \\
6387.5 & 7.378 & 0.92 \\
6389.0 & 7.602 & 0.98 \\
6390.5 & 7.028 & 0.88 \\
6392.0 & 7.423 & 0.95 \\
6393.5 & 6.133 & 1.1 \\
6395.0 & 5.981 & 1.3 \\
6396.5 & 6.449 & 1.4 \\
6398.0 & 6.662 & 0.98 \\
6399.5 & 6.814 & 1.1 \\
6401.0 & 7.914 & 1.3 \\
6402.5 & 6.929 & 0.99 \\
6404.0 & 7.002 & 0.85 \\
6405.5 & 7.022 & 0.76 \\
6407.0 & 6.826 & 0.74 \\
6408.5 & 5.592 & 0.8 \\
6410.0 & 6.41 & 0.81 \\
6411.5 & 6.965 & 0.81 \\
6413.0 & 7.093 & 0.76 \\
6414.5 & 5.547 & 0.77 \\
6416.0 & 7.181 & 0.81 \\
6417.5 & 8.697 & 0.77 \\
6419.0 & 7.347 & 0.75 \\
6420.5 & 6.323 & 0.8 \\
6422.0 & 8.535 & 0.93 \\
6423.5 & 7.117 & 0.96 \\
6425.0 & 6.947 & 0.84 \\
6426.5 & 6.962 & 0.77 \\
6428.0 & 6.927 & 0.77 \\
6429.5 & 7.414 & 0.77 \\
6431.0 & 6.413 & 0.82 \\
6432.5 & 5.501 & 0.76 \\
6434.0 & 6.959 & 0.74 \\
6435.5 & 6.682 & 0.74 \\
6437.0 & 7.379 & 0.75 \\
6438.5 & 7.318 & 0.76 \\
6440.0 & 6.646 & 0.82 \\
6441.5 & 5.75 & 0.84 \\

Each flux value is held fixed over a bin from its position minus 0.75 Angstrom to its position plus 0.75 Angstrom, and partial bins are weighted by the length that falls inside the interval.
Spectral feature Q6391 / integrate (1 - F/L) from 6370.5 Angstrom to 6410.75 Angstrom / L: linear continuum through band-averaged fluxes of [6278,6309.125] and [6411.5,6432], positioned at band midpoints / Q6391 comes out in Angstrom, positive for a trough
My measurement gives 1.9 Angstrom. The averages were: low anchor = 6.15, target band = 6.54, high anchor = 7.09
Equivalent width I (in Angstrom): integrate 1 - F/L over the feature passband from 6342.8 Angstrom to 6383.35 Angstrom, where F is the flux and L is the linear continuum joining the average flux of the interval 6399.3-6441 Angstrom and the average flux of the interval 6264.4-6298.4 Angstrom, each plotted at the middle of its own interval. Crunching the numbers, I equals 1.3 Angstrom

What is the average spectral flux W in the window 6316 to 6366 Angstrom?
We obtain 6.17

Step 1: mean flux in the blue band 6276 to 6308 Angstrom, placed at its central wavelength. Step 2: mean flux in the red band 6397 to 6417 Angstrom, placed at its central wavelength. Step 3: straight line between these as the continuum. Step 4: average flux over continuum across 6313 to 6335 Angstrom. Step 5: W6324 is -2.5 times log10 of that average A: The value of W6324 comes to 0.128 mag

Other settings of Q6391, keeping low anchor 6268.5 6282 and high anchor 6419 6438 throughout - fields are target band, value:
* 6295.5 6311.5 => 1.29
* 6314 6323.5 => 2.08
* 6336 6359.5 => 0.47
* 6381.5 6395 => 0.48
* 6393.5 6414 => 0.41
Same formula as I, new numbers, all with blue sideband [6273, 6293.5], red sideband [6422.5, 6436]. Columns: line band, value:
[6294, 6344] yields 5.4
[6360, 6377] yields 0.3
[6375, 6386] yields 1.2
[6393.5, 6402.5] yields 0.0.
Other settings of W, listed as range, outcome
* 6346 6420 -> 6.66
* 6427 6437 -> 6.71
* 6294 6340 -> 5.77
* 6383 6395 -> 6.66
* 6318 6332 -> 5.6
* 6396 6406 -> 6.98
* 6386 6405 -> 6.91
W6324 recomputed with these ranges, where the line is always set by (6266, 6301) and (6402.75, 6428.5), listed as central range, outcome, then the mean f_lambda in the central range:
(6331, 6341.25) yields 0.068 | 6.17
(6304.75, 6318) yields 0.142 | 5.65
